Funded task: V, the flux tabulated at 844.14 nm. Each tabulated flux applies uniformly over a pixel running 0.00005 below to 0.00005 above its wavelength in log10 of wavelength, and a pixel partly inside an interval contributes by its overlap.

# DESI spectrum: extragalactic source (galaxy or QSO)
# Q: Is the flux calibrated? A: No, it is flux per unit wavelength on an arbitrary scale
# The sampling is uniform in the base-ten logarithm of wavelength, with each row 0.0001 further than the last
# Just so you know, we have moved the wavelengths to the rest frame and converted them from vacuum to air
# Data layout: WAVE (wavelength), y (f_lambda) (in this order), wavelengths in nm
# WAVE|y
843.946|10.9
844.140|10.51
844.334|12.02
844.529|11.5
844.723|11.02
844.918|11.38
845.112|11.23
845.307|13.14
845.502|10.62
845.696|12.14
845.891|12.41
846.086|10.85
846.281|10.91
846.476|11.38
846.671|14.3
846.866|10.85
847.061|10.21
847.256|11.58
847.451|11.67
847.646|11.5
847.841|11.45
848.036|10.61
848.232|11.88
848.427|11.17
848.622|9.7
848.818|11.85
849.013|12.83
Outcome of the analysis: 10.51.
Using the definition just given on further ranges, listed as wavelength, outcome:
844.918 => 11.38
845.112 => 11.23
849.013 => 12.83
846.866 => 10.85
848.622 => 9.7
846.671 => 14.3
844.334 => 12.02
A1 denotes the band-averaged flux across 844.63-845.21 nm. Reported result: 11.2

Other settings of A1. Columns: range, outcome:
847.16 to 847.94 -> 11.6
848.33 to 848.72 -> 10.4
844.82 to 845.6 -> 11.6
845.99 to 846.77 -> 11.9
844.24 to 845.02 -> 11.5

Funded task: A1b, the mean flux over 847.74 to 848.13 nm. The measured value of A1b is 11.1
